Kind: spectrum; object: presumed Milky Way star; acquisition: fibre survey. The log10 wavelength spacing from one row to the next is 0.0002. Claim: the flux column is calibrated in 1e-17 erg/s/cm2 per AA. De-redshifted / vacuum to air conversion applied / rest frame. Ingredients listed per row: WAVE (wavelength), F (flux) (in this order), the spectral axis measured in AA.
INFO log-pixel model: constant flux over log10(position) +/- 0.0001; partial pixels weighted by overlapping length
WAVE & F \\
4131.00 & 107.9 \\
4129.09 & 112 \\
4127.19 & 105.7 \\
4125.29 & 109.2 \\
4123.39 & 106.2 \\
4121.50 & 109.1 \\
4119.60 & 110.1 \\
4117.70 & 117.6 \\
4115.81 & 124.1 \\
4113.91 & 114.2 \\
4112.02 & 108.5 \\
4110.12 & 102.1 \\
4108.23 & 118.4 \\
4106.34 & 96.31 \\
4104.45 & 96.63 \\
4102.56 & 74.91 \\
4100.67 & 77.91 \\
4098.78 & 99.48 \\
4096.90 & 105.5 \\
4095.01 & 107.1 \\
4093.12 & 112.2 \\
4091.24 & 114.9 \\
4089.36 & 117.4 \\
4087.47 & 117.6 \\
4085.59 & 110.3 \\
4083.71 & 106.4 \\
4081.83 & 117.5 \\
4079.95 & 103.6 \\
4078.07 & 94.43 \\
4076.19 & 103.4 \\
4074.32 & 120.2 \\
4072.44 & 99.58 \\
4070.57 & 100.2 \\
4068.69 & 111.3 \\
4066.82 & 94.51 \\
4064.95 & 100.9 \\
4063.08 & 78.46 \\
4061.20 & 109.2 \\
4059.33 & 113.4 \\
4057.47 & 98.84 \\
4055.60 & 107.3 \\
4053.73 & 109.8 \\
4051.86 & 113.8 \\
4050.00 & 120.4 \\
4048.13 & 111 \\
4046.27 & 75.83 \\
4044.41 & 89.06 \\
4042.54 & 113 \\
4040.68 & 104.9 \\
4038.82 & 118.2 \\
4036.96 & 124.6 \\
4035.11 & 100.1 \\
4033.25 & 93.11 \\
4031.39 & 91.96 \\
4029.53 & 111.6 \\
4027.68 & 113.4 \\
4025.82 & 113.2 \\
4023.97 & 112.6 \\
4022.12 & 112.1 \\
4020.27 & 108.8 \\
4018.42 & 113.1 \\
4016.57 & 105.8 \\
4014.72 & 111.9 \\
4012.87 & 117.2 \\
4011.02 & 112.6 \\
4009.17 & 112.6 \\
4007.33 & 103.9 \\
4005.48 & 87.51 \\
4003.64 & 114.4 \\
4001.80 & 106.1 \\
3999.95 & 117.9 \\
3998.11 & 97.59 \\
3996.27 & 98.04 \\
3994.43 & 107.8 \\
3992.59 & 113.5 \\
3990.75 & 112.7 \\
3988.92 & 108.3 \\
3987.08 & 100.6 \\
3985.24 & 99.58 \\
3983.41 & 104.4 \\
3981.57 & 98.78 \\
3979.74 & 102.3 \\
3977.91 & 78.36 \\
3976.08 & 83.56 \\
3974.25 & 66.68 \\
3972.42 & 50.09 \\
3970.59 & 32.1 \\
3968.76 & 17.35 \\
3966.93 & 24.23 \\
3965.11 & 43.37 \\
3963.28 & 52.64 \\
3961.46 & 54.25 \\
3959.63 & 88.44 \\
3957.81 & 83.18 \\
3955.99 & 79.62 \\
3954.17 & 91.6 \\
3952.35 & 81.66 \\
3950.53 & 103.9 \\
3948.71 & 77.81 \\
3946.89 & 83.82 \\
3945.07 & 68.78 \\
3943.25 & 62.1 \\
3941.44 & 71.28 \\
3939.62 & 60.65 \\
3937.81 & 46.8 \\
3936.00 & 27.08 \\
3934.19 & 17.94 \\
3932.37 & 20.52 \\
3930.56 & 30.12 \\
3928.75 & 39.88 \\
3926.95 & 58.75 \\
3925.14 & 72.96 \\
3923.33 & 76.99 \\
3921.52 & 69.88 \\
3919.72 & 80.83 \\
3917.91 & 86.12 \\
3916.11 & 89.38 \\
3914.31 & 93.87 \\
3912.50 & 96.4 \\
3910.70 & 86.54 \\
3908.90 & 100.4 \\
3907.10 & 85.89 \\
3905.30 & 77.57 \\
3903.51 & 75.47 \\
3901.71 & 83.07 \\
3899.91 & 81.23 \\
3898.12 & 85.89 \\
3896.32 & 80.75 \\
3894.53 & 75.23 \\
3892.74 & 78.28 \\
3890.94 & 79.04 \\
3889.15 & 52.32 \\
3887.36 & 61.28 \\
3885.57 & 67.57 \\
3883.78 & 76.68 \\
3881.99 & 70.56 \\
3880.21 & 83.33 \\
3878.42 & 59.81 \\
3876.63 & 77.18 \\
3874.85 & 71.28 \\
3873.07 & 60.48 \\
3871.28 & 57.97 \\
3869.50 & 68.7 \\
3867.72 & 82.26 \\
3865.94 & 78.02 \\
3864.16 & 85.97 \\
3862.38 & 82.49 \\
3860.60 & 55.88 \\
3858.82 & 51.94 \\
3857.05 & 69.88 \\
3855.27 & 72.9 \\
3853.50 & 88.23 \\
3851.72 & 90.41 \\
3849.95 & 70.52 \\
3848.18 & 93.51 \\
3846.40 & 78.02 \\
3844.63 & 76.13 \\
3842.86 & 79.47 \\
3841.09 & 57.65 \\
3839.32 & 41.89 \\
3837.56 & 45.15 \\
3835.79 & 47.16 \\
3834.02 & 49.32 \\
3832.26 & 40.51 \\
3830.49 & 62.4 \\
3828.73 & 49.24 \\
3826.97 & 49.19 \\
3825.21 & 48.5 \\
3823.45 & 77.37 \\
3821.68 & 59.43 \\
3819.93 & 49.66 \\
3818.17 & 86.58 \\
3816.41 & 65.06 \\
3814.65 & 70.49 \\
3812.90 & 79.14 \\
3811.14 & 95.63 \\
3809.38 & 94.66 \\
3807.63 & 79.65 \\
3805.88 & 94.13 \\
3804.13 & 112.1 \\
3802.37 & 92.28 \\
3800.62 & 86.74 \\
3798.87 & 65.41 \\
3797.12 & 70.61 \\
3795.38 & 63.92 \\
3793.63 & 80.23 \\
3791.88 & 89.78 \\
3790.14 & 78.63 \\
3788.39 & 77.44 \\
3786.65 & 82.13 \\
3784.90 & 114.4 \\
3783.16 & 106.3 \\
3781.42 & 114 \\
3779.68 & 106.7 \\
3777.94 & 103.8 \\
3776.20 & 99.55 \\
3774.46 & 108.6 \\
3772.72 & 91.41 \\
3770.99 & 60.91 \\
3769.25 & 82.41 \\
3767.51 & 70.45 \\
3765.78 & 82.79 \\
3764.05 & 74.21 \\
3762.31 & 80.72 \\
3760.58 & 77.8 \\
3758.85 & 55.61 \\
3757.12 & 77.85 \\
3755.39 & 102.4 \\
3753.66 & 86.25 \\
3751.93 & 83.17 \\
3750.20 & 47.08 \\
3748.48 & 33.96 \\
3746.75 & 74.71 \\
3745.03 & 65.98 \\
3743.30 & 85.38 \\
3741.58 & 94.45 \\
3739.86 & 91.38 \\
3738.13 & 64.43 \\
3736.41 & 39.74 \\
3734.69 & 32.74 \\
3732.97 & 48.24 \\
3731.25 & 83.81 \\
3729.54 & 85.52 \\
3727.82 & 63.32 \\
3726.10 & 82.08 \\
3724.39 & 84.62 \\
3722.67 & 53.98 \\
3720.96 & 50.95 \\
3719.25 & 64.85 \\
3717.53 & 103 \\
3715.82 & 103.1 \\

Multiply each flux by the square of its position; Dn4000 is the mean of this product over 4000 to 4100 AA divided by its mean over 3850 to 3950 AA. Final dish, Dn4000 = 1.63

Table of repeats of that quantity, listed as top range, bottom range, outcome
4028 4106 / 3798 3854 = 1.66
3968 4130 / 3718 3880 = 1.58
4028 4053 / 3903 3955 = 1.59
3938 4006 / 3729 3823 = 1.13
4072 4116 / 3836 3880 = 1.69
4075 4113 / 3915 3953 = 1.79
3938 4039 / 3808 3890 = 1.43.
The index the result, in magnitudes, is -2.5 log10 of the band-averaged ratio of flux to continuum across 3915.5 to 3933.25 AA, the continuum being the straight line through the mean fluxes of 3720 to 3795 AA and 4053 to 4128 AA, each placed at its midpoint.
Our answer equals 0.42 mag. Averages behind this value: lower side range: 78.3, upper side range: 106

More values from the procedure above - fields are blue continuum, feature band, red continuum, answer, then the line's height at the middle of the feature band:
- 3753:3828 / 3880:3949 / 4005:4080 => 0.319 mag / 93.9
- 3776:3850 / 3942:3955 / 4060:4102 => 0.120 mag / 90.4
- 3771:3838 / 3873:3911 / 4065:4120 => 0.144 mag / 86.9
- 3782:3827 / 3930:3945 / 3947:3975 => 0.444 mag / 66.2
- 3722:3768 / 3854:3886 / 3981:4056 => 0.229 mag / 87.7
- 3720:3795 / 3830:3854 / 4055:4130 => 0.288 mag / 85.2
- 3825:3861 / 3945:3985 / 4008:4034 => 0.301 mag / 94.8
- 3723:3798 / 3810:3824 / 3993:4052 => 0.163 mag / 85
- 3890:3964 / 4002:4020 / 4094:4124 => -0.242 mag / 87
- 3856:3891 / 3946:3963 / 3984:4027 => 0.143 mag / 93.2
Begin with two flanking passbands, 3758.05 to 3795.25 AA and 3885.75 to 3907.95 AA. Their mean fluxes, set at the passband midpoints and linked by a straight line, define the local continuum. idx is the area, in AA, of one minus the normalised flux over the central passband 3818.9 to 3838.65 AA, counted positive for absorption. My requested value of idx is 7.1 AA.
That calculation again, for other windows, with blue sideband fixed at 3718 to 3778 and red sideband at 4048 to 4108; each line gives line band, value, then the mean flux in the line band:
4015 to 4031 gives -1.82 AA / 111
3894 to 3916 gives 0.72 AA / 85.5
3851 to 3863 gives 1.60 AA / 72.6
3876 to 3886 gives 1.57 AA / 72.6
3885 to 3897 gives 2.28 AA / 70.6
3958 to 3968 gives 4.21 AA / 54.2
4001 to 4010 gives -0.65 AA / 105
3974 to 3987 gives 0.42 AA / 92.4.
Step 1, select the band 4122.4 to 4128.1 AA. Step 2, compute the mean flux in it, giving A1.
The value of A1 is 107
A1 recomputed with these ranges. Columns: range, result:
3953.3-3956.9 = 85.6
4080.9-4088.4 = 113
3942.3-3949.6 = 73.1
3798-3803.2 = 81.4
